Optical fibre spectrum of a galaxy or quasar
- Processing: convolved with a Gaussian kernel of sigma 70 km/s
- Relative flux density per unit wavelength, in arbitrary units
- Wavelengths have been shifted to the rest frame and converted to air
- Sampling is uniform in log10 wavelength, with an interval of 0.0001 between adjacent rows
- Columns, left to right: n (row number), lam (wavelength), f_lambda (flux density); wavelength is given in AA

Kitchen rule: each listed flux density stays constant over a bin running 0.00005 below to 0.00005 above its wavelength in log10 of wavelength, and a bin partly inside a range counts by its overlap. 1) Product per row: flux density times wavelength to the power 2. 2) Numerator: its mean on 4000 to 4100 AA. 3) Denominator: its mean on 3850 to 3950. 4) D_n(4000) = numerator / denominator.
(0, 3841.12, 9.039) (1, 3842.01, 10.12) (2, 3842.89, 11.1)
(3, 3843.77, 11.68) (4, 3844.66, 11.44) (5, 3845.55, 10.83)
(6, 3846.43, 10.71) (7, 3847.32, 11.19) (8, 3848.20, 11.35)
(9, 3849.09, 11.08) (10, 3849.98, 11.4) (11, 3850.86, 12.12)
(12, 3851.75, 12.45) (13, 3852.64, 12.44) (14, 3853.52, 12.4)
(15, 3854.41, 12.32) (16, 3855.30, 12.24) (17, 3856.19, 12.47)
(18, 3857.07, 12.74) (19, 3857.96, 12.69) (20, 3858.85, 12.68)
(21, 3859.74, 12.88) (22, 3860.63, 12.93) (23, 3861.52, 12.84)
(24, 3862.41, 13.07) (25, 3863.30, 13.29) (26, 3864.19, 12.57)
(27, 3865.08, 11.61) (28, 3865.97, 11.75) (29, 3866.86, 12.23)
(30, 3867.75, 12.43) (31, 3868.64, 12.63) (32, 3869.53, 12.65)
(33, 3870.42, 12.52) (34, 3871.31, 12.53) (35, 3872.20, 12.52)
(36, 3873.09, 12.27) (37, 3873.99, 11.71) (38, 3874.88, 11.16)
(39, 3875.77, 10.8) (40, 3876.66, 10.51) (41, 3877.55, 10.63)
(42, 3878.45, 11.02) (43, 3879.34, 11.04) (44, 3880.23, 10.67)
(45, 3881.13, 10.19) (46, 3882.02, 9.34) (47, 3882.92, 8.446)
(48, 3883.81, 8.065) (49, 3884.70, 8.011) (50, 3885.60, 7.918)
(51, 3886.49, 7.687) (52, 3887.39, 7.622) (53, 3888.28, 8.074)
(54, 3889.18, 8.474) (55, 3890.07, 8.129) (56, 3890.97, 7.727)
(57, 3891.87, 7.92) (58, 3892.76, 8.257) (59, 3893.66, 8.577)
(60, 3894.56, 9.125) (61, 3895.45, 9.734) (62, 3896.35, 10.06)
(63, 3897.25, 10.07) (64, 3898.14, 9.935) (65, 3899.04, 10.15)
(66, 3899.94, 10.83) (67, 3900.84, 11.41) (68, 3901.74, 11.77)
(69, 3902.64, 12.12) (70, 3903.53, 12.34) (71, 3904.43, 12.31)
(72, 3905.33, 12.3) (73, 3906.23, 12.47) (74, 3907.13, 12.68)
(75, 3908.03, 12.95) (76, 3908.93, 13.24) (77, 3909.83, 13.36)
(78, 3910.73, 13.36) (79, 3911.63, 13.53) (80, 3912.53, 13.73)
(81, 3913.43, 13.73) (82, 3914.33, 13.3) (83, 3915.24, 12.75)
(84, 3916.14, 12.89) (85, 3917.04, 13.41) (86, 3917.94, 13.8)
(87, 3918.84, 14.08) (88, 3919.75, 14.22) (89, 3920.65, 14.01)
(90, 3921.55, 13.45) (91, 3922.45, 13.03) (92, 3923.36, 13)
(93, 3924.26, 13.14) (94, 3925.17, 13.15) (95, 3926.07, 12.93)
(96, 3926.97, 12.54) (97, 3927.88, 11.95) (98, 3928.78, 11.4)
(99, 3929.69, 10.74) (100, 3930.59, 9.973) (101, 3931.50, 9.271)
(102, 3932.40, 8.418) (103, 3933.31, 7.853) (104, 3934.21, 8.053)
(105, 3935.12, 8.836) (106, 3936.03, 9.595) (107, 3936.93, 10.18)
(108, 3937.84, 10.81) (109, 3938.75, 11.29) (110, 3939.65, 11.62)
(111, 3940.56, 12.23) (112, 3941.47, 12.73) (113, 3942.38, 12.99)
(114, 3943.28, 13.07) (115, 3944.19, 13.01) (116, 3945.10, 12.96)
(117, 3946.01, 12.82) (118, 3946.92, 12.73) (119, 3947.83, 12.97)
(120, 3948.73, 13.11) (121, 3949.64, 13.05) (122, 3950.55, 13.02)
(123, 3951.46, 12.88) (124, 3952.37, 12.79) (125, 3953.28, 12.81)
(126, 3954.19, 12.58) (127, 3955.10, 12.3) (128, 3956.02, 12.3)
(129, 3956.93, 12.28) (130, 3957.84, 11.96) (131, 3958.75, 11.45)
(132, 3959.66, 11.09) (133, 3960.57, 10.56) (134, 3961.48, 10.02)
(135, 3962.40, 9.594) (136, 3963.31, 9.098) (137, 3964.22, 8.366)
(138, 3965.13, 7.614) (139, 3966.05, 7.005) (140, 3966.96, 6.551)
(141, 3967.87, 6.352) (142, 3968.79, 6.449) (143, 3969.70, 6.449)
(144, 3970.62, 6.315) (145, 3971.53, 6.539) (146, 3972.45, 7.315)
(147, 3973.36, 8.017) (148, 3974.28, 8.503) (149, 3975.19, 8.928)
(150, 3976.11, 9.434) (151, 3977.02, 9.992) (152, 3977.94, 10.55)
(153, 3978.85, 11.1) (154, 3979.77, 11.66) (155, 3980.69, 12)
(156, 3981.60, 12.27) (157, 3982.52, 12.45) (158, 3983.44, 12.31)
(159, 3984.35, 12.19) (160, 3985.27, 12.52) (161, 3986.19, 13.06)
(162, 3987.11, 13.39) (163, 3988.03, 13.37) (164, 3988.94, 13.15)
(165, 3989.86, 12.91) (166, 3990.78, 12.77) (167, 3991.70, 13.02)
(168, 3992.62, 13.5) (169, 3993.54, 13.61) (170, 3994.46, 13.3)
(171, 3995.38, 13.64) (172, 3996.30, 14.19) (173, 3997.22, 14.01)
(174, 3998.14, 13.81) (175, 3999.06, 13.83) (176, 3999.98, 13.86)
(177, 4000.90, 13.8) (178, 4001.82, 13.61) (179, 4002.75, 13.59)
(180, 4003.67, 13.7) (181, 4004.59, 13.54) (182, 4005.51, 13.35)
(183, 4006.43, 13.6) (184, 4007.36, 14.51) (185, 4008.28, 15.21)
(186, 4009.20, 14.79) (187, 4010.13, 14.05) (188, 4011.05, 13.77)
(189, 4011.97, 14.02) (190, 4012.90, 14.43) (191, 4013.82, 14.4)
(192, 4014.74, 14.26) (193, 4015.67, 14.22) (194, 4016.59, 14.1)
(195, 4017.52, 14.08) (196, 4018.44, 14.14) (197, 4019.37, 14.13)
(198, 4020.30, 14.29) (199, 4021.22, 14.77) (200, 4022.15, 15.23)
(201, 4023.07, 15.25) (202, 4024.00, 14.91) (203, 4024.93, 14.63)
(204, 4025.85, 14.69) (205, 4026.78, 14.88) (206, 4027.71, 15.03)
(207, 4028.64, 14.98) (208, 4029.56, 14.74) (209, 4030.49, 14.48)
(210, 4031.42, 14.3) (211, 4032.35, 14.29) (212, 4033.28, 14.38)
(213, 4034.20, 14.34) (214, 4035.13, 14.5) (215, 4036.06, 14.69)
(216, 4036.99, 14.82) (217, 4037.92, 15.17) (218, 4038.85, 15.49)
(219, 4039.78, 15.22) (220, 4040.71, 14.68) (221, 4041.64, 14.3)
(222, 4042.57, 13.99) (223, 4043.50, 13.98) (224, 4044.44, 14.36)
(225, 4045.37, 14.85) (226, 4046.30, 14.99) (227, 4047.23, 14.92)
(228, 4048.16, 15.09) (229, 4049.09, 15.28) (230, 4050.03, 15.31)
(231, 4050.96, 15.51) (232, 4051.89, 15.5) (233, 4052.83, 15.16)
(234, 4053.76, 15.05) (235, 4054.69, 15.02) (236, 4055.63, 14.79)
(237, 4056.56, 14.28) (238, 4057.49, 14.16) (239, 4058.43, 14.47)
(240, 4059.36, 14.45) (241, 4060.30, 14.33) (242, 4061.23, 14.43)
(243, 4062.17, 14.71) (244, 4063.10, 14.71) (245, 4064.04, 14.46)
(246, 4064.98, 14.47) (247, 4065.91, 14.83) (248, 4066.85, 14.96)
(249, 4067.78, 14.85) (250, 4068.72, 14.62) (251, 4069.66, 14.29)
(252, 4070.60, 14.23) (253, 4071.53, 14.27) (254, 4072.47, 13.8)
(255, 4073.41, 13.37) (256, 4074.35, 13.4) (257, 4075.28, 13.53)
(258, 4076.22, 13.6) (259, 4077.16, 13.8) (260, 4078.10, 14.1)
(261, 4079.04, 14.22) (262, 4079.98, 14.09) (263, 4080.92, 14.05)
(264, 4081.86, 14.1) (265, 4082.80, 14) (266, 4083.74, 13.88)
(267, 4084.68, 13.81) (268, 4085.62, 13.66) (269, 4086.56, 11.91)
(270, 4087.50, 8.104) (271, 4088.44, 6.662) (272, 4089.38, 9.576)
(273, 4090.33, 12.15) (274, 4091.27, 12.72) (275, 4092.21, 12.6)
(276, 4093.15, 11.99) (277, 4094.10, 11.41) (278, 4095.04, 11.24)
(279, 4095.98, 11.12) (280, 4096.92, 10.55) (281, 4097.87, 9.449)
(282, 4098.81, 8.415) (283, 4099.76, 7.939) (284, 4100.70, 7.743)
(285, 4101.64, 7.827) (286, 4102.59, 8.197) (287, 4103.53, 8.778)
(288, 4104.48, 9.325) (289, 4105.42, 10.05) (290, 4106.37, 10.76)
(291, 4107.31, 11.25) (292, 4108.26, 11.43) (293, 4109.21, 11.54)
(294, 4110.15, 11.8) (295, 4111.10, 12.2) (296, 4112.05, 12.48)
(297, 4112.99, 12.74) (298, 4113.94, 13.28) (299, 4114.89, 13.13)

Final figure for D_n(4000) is 1.30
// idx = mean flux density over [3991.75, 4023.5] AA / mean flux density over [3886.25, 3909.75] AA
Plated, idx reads 1.36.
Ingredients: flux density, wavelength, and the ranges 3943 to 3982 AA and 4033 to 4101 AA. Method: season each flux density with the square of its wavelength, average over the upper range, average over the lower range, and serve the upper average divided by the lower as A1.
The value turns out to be 1.37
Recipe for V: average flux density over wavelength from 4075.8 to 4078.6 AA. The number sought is 13.8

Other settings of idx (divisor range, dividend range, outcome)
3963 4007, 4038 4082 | 1.29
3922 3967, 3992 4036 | 1.26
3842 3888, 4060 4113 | 1.08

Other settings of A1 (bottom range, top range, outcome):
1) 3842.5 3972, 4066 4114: 1.17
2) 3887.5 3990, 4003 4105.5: 1.29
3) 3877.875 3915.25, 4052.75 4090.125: 1.42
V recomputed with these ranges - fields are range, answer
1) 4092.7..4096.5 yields 11.4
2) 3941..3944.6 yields 13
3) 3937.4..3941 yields 11.5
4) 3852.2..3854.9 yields 12.4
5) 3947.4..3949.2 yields 13.1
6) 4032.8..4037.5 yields 14.6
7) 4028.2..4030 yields 14.9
